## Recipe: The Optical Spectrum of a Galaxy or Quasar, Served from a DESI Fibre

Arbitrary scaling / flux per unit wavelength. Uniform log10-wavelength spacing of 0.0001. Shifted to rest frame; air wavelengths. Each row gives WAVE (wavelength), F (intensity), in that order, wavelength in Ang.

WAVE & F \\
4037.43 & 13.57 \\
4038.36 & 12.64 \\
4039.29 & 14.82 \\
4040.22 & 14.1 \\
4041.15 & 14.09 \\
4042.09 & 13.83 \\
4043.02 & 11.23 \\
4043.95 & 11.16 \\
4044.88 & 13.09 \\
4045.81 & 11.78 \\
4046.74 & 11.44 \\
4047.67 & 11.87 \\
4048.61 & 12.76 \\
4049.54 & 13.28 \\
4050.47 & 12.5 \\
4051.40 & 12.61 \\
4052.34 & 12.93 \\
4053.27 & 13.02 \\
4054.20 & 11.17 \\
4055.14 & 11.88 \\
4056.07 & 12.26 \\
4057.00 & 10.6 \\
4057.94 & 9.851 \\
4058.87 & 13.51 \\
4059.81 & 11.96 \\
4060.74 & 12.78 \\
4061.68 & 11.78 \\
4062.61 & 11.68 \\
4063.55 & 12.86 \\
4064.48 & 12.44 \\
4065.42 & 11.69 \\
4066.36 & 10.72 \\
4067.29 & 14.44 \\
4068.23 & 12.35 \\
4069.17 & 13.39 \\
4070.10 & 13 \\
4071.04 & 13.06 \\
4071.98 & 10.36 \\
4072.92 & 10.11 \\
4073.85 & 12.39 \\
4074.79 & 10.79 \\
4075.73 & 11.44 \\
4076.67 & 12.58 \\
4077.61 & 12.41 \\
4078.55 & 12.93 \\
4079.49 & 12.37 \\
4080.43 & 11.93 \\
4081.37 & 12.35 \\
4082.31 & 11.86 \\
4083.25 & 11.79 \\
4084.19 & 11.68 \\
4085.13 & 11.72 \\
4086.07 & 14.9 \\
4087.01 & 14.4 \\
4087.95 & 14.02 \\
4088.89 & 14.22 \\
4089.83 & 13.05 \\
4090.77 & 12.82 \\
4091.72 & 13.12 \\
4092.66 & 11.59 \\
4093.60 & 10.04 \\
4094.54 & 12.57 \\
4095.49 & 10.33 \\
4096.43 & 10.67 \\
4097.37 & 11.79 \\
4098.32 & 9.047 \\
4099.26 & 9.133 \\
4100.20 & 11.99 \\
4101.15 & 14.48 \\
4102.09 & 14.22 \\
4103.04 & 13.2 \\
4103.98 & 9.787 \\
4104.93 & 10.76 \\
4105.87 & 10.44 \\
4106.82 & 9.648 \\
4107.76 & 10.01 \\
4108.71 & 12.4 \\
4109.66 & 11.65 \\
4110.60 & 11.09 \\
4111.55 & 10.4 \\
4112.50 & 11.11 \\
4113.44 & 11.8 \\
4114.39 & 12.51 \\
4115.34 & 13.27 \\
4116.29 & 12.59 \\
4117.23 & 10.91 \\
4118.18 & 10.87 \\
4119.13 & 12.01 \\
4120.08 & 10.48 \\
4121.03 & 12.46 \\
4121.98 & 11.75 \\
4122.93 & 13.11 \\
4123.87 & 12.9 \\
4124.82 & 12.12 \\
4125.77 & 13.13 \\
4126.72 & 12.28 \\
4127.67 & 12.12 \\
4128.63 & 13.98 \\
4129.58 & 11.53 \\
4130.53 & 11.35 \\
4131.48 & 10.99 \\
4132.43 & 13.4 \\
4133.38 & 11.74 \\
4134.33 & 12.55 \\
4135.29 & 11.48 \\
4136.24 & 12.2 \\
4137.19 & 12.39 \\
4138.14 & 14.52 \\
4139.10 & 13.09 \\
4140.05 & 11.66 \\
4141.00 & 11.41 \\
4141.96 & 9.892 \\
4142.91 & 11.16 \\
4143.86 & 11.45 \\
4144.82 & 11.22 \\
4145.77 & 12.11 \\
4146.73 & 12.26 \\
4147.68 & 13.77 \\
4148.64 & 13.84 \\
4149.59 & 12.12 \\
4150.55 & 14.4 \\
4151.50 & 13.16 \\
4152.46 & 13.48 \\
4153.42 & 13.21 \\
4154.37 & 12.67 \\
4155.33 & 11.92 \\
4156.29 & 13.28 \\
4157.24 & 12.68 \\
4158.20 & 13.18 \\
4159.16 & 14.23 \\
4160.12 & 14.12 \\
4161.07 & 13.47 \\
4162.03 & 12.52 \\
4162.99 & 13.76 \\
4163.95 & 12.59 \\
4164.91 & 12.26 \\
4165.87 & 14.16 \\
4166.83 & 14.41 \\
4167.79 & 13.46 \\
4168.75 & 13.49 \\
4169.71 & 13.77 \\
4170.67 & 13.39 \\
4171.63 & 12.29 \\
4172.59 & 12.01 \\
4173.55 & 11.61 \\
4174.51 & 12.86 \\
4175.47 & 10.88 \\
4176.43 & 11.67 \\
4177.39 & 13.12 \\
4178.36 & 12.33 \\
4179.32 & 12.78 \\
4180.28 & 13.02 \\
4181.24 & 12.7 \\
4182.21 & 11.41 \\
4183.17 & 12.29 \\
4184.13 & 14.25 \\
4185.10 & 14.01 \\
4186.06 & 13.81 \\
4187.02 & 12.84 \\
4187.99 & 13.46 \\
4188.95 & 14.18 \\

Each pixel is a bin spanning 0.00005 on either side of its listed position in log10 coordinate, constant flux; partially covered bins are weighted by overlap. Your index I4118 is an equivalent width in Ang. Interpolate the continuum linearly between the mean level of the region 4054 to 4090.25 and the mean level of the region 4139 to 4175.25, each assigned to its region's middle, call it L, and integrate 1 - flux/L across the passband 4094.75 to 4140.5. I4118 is 2.66 Ang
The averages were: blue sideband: 12.3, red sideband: 12.8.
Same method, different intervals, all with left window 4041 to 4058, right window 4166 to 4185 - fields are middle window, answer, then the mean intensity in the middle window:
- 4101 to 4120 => 1.4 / 11.6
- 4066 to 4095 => -0.2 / 12.4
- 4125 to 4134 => 0.2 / 12.3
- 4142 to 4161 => -0.2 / 12.8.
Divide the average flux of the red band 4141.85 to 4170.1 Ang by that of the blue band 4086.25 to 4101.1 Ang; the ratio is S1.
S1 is 1.1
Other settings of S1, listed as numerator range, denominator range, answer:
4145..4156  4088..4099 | 1.10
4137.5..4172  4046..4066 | 1.06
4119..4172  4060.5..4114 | 1.06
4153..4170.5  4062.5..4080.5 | 1.09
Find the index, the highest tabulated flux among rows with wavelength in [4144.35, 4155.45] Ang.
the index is 14.4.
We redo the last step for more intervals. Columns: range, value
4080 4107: 14.9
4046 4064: 13.51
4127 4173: 14.52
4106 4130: 13.98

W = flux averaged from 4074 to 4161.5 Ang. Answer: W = 12.2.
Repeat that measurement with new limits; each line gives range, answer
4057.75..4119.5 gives 12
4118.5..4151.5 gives 12.3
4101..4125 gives 11.7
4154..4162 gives 13.2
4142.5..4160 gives 12.8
